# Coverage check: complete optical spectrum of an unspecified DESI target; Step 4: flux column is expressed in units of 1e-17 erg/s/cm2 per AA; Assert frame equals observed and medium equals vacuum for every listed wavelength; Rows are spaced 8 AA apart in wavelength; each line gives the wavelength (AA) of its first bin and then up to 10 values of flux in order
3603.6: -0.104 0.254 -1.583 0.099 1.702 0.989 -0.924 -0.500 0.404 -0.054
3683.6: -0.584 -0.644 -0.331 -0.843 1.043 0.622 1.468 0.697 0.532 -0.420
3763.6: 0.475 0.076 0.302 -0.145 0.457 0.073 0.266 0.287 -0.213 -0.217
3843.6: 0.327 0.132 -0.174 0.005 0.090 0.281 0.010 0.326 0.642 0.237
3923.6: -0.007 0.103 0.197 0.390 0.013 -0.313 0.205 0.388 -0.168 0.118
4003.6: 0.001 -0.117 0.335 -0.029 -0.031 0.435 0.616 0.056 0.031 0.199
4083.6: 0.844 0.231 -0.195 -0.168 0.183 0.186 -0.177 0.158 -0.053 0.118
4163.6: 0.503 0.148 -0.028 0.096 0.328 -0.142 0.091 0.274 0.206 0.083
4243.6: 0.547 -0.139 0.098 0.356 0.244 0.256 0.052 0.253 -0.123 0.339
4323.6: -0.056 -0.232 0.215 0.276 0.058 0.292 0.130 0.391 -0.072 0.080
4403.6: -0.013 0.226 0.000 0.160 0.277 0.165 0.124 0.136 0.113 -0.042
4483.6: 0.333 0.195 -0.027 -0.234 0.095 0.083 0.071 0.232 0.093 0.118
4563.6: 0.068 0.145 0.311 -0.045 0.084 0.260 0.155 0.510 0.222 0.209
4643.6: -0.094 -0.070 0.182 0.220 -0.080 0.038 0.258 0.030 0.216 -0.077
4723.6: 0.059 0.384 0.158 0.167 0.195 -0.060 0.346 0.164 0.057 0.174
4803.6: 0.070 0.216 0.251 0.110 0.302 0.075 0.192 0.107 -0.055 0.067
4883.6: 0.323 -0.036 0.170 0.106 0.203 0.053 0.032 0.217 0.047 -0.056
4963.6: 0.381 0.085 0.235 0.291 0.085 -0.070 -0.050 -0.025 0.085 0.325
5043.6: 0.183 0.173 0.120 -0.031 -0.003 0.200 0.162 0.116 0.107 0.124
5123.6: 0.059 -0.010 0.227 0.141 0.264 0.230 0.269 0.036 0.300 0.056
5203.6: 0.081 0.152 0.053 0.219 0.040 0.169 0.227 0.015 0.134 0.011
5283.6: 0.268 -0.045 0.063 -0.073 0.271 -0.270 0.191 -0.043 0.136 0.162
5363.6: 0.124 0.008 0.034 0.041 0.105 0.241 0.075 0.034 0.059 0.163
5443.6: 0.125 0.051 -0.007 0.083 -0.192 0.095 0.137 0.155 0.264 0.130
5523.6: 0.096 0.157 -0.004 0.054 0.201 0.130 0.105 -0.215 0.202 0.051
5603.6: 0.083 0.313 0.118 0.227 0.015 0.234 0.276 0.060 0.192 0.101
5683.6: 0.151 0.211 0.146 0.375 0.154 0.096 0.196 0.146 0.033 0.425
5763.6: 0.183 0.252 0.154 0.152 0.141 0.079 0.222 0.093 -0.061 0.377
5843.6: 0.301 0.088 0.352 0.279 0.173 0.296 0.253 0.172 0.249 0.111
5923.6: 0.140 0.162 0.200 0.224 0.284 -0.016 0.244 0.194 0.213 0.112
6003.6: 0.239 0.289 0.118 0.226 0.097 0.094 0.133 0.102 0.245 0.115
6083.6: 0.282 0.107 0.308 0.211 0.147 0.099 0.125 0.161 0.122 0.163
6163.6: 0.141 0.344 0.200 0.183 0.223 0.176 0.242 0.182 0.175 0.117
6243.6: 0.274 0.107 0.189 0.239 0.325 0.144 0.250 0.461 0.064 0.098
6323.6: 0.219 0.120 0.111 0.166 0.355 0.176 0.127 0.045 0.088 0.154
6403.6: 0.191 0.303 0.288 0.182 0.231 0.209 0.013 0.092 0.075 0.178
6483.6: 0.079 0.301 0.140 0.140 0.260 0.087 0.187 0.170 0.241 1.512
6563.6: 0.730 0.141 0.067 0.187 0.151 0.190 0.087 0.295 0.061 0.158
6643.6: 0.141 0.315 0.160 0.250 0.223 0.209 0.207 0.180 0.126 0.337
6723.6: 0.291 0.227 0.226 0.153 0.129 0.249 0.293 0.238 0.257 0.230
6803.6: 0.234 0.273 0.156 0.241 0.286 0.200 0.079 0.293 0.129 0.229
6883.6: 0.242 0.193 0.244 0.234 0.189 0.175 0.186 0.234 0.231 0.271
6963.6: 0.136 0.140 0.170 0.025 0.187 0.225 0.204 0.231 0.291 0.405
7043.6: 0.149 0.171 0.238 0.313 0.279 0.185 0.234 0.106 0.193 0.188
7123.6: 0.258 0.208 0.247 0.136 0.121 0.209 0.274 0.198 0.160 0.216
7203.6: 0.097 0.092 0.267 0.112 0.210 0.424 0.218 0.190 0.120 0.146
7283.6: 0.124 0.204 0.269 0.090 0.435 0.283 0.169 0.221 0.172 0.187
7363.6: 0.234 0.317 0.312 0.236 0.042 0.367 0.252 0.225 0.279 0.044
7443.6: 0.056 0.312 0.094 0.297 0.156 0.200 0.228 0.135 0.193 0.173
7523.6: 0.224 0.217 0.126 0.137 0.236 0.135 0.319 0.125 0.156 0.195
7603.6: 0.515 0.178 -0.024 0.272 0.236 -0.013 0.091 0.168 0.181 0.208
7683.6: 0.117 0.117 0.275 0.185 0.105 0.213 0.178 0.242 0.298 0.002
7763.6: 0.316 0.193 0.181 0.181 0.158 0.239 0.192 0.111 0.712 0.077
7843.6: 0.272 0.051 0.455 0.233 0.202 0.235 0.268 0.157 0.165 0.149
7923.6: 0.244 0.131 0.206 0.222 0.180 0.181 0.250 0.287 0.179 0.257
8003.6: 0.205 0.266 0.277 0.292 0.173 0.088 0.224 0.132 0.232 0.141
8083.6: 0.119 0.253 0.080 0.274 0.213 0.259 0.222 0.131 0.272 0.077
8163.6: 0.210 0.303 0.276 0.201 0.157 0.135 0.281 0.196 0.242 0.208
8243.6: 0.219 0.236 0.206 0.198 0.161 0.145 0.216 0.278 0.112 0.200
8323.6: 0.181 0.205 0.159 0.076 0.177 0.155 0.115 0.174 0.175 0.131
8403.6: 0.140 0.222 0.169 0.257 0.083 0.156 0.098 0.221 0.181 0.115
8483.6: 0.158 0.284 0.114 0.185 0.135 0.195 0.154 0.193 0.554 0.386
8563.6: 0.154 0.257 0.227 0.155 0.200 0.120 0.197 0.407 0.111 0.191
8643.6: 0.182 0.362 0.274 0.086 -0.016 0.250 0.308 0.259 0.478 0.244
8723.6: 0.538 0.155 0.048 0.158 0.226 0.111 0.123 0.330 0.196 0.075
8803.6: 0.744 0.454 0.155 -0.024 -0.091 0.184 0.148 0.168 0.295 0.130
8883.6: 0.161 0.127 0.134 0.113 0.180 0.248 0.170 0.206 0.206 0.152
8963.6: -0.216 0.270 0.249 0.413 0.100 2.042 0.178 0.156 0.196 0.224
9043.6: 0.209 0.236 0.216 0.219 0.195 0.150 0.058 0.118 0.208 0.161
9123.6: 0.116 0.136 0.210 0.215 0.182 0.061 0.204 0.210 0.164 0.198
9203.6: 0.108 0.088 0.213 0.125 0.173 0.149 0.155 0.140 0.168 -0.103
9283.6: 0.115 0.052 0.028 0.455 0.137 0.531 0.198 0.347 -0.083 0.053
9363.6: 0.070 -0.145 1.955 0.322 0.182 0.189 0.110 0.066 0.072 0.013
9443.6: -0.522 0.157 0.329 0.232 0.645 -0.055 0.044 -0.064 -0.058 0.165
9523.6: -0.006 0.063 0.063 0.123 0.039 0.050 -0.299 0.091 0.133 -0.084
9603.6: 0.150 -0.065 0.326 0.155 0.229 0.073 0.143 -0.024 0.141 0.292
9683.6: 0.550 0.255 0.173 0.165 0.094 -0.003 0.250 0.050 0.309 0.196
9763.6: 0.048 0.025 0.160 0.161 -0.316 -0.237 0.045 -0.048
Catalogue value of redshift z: 0.76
